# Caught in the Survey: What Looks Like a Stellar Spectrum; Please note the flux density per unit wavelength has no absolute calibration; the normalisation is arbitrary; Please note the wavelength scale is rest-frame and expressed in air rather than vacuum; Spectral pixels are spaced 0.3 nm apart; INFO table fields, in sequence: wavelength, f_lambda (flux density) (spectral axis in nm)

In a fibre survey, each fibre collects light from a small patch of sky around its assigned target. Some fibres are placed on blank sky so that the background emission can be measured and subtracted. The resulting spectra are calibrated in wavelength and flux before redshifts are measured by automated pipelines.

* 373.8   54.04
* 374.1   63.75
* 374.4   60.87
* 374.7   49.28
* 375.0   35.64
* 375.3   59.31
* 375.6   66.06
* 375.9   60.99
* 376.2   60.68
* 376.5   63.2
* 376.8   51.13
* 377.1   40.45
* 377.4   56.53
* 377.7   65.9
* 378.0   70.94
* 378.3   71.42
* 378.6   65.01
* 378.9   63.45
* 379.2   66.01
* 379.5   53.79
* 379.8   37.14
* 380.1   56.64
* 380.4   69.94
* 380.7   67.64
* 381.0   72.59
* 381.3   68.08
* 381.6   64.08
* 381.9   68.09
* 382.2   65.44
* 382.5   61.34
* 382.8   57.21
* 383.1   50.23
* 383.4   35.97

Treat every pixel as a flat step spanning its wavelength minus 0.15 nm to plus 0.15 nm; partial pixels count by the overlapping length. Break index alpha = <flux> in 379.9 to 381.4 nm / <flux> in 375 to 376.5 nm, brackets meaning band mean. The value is 1.1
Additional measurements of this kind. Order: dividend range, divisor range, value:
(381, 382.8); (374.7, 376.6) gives 1.15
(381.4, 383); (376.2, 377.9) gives 1.12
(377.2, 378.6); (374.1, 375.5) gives 1.23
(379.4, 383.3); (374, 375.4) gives 1.14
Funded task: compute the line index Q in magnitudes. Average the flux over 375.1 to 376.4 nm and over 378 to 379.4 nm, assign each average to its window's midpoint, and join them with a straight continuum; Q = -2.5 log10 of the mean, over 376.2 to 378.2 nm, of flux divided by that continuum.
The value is 0.09 mag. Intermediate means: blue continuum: 60.8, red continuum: 66.5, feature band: 58.6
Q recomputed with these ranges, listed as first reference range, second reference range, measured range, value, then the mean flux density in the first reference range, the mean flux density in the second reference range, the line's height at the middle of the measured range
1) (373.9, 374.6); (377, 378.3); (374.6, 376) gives 0.124 mag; 60.8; 60.6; 60.7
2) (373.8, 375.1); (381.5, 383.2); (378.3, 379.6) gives -0.102 mag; 53.2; 61.3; 57.8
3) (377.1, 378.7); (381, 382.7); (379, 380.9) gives 0.101 mag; 63.6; 65.8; 64.7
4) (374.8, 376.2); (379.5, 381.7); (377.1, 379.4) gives -0.083 mag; 55.8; 61.7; 59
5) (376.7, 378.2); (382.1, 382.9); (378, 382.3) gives -0.073 mag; 57.7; 61.3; 59.6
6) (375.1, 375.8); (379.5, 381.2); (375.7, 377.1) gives 0.061 mag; 60.6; 60.4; 60.6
